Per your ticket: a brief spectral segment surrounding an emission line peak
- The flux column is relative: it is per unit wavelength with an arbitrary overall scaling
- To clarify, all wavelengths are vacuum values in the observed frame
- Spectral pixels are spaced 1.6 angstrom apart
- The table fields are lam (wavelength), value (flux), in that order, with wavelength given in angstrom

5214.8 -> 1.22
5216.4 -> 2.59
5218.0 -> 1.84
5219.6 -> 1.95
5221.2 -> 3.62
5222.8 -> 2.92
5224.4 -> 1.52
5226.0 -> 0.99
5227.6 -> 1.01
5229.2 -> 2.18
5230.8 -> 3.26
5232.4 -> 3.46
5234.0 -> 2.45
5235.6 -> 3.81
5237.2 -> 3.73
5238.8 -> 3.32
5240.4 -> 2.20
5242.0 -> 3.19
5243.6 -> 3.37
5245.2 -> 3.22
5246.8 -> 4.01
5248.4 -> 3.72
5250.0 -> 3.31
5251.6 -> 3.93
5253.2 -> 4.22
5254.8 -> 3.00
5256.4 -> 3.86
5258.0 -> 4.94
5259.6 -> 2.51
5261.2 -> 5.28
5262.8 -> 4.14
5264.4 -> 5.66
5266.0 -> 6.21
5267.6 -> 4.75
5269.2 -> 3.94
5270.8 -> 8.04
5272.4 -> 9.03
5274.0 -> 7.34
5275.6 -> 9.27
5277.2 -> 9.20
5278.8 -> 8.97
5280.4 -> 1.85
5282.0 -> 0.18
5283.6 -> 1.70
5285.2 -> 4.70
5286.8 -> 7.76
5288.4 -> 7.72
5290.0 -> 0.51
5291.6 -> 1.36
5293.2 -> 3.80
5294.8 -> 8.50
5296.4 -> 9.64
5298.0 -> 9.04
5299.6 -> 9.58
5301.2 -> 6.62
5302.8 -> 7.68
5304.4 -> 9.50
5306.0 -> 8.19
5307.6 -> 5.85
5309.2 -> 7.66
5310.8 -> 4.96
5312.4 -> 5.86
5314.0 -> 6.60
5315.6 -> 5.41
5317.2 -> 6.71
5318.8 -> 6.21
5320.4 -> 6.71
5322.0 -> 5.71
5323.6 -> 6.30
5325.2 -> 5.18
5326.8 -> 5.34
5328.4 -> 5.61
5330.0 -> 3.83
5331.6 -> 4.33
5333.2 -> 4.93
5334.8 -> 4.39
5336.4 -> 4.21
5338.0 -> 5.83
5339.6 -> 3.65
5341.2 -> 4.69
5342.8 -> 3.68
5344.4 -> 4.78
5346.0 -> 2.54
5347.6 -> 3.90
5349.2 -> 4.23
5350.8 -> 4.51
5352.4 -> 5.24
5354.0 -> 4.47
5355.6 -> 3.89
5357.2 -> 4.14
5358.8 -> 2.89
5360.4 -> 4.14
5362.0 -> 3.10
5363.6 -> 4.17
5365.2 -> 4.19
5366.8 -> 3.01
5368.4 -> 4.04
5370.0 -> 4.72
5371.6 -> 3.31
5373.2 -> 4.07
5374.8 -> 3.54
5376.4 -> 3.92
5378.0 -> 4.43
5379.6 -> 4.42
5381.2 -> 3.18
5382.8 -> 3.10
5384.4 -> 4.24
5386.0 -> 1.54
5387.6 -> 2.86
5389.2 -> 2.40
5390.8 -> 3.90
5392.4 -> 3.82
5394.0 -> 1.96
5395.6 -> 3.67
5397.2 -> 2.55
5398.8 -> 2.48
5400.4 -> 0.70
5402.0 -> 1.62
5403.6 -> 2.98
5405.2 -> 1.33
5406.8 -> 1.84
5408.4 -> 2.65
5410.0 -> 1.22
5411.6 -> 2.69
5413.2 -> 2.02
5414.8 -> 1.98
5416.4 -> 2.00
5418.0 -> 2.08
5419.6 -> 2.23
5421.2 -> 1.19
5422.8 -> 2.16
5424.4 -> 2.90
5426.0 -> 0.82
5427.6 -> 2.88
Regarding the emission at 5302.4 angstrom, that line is C IV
